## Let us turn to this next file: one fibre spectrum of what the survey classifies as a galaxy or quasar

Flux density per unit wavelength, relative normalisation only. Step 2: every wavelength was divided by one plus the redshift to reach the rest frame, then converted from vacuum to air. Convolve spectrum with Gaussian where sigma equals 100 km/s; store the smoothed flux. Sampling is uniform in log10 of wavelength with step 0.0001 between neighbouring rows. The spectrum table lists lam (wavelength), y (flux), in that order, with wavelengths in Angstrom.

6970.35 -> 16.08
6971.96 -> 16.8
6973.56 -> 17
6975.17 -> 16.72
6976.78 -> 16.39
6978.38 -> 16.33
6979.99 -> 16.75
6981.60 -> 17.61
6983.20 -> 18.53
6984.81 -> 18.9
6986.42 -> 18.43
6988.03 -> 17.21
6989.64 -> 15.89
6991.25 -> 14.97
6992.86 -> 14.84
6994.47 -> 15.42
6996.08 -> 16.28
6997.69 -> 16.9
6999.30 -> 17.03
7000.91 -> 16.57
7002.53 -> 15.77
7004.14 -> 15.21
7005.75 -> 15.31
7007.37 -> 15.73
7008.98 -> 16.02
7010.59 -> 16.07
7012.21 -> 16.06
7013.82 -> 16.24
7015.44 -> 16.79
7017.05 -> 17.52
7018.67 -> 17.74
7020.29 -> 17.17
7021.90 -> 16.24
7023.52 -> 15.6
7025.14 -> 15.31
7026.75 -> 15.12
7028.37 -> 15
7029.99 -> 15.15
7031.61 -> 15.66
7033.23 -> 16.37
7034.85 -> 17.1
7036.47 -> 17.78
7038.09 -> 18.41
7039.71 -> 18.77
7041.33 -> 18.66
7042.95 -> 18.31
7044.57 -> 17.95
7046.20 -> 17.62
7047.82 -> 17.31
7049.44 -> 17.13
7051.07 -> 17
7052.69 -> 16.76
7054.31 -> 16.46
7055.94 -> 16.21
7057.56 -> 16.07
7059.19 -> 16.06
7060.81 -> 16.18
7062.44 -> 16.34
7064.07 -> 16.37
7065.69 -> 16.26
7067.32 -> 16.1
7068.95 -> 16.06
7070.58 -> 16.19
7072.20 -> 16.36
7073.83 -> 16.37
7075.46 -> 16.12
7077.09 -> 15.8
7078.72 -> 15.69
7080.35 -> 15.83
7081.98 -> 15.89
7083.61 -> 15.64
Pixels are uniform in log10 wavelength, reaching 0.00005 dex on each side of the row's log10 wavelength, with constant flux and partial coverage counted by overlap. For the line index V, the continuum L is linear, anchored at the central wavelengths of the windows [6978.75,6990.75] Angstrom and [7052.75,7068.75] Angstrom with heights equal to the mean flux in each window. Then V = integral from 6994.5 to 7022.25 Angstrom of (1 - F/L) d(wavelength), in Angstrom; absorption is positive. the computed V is 1.2 Angstrom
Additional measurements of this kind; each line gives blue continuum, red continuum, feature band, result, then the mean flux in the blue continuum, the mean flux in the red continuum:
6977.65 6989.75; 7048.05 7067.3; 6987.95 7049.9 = 1.8 Angstrom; 17.5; 16.5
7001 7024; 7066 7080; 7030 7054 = -1.8 Angstrom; 16.3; 16.1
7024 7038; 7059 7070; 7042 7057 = -1.0 Angstrom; 16.1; 16.2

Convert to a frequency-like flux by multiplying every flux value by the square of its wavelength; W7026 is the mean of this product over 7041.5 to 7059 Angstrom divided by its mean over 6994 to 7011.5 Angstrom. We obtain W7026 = 1.1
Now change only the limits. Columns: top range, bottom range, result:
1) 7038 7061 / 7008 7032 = 1.08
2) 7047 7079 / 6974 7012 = 1.01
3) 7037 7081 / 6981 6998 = 1.02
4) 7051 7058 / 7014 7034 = 1.03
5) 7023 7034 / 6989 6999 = 0.99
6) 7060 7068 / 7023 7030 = 1.08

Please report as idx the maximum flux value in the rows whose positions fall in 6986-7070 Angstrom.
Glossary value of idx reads 18.77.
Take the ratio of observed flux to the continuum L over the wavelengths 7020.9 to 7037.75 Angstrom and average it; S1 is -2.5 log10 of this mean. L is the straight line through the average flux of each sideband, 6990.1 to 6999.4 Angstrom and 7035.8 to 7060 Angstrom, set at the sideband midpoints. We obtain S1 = 0.05 mag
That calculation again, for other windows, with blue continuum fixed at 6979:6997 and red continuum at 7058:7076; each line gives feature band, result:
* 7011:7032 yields 0.028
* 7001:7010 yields 0.065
